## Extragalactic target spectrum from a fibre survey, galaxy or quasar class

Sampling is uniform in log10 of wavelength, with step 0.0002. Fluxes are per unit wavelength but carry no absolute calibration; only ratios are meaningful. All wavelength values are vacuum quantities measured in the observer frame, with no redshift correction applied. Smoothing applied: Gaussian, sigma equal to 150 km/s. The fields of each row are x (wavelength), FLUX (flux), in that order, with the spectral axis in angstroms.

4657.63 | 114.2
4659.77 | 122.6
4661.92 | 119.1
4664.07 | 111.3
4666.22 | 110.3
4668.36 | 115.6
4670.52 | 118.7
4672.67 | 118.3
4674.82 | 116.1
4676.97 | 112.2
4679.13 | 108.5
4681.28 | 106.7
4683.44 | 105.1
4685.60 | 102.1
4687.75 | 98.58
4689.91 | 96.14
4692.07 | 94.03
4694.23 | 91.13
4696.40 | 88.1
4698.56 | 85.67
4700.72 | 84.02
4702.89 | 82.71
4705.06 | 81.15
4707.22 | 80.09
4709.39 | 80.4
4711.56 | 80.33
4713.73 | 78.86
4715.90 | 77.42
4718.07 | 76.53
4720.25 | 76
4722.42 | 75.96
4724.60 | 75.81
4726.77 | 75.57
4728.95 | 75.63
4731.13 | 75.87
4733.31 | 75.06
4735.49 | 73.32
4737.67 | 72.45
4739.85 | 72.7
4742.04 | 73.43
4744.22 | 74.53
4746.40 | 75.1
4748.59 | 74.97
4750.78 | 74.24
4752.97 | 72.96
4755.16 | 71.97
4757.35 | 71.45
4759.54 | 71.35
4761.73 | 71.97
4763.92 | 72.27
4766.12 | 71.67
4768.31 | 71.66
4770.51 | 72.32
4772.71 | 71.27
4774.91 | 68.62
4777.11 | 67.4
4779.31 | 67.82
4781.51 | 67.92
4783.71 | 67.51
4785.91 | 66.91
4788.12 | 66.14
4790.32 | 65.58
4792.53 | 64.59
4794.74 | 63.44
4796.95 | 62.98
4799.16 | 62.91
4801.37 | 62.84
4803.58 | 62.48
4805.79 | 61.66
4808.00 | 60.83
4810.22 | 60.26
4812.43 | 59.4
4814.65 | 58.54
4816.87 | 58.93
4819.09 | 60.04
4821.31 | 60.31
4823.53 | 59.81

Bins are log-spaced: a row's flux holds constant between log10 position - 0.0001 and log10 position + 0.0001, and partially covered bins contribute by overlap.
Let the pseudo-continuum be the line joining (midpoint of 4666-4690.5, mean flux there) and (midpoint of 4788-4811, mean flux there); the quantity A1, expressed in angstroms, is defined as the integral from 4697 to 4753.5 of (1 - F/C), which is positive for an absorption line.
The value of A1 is 8.7 angstroms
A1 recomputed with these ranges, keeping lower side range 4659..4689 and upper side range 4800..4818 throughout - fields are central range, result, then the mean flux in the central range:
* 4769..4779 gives 0.55 angstroms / 69.8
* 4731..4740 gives 1.49 angstroms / 73.8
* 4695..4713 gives 3.13 angstroms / 82.9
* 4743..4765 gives 2.24 angstroms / 73.1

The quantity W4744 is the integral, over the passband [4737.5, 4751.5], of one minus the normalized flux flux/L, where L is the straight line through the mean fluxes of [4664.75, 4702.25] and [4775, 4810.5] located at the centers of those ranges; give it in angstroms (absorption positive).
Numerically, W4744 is 1.3 angstroms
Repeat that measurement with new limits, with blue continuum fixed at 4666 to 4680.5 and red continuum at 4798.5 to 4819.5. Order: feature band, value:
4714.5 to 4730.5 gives 3.2 angstroms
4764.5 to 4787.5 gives 1.4 angstroms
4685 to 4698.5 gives 1.6 angstroms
